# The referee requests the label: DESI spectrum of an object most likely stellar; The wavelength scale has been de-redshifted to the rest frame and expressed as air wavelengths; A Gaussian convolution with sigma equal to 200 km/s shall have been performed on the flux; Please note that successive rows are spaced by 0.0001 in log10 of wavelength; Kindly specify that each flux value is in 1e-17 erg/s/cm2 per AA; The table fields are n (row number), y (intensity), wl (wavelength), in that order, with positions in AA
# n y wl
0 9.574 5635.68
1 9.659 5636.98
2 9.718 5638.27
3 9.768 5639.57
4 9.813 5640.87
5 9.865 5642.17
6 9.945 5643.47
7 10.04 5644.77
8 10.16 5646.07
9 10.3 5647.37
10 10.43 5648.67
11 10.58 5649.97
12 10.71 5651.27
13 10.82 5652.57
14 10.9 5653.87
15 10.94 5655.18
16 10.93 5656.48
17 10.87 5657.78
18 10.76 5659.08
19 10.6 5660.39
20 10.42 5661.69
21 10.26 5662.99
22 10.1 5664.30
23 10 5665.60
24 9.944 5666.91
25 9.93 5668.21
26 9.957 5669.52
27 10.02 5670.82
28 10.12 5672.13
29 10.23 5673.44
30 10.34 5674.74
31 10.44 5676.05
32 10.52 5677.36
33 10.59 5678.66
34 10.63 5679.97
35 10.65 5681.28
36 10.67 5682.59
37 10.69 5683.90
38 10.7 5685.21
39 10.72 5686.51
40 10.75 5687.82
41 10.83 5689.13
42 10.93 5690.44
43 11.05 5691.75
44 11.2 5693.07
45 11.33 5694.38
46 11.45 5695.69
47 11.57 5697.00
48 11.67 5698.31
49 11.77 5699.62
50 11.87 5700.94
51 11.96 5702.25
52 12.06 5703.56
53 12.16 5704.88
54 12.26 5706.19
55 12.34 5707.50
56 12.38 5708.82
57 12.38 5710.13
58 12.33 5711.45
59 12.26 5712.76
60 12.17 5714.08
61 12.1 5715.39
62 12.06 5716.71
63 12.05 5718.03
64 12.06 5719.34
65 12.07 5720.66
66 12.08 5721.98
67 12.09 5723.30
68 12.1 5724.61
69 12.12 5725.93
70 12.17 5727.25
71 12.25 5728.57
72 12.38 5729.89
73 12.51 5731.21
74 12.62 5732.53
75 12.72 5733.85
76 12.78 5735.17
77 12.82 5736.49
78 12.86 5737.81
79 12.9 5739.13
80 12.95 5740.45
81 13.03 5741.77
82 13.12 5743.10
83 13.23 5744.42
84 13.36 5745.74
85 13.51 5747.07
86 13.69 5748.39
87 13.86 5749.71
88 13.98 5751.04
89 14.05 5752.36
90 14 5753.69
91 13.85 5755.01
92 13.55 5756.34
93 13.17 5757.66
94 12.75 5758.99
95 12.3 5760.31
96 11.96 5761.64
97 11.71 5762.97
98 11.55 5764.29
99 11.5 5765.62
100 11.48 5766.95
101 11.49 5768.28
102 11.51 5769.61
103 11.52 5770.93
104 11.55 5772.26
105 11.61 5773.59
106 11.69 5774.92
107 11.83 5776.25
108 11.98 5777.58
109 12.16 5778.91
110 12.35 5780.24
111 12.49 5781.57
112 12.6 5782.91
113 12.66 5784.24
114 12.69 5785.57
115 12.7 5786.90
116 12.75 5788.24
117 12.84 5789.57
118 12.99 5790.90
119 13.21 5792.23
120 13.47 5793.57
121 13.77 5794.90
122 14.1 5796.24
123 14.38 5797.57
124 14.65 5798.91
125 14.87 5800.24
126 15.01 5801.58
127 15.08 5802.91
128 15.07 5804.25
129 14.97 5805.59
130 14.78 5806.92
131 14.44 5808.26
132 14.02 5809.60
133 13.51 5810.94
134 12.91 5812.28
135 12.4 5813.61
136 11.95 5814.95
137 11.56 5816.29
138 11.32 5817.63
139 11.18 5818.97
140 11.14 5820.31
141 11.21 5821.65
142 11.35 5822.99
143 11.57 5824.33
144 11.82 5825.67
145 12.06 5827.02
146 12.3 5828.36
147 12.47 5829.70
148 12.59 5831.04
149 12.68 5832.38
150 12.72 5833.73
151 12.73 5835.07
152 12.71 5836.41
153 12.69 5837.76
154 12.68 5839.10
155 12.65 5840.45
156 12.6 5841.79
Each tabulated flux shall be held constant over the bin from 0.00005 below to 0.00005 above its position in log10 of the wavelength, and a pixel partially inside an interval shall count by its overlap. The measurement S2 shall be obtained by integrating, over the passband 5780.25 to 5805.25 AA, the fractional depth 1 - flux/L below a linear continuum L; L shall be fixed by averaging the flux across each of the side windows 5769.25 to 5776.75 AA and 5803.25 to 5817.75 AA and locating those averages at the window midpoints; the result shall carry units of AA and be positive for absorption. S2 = -1.99 AA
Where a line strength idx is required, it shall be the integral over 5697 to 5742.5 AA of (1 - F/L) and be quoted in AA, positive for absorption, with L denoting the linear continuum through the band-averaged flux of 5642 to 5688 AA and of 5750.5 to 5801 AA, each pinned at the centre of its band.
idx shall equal -2.9 AA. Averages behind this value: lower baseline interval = 10.4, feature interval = 12.3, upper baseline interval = 12.7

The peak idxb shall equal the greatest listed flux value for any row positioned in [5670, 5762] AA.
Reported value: 14.05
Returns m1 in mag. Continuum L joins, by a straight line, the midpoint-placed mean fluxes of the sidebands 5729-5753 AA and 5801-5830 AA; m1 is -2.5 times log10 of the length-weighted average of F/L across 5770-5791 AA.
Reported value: 0.06 mag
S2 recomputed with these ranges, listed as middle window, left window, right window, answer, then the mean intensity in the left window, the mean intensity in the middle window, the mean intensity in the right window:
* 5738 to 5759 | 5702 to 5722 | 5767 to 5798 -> -1.9 AA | 12.2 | 13.4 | 12.5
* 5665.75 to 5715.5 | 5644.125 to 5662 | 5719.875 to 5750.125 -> 1.9 AA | 10.6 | 11.2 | 12.7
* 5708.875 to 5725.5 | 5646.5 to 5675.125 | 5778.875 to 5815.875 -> -0.6 AA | 10.4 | 12.2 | 13.5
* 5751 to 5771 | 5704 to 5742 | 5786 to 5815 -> 0.9 AA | 12.4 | 12.5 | 13.8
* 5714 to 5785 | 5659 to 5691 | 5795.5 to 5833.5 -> -4.2 AA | 10.4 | 12.5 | 13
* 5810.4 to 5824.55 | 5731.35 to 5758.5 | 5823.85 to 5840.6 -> 0.9 AA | 13.3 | 11.8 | 12.4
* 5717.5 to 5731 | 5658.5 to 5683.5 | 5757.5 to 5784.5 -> -1.2 AA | 10.3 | 12.2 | 12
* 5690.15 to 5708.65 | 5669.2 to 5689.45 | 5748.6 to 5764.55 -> -0.9 AA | 10.5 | 11.7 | 13.1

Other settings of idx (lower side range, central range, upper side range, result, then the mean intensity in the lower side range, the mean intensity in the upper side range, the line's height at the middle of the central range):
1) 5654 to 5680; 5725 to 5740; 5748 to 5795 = -1.0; 10.4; 12.6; 11.8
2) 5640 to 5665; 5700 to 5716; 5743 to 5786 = -1.0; 10.4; 12.6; 11.5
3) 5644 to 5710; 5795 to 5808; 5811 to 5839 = -3.1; 10.9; 12.1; 11.9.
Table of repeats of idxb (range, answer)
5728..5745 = 13.23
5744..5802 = 15.01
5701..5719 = 12.38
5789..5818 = 15.08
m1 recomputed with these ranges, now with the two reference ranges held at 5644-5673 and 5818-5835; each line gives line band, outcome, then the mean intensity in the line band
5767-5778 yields -0.02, 11.6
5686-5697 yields -0.04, 11.1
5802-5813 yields -0.22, 14.4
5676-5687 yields 0.00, 10.6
